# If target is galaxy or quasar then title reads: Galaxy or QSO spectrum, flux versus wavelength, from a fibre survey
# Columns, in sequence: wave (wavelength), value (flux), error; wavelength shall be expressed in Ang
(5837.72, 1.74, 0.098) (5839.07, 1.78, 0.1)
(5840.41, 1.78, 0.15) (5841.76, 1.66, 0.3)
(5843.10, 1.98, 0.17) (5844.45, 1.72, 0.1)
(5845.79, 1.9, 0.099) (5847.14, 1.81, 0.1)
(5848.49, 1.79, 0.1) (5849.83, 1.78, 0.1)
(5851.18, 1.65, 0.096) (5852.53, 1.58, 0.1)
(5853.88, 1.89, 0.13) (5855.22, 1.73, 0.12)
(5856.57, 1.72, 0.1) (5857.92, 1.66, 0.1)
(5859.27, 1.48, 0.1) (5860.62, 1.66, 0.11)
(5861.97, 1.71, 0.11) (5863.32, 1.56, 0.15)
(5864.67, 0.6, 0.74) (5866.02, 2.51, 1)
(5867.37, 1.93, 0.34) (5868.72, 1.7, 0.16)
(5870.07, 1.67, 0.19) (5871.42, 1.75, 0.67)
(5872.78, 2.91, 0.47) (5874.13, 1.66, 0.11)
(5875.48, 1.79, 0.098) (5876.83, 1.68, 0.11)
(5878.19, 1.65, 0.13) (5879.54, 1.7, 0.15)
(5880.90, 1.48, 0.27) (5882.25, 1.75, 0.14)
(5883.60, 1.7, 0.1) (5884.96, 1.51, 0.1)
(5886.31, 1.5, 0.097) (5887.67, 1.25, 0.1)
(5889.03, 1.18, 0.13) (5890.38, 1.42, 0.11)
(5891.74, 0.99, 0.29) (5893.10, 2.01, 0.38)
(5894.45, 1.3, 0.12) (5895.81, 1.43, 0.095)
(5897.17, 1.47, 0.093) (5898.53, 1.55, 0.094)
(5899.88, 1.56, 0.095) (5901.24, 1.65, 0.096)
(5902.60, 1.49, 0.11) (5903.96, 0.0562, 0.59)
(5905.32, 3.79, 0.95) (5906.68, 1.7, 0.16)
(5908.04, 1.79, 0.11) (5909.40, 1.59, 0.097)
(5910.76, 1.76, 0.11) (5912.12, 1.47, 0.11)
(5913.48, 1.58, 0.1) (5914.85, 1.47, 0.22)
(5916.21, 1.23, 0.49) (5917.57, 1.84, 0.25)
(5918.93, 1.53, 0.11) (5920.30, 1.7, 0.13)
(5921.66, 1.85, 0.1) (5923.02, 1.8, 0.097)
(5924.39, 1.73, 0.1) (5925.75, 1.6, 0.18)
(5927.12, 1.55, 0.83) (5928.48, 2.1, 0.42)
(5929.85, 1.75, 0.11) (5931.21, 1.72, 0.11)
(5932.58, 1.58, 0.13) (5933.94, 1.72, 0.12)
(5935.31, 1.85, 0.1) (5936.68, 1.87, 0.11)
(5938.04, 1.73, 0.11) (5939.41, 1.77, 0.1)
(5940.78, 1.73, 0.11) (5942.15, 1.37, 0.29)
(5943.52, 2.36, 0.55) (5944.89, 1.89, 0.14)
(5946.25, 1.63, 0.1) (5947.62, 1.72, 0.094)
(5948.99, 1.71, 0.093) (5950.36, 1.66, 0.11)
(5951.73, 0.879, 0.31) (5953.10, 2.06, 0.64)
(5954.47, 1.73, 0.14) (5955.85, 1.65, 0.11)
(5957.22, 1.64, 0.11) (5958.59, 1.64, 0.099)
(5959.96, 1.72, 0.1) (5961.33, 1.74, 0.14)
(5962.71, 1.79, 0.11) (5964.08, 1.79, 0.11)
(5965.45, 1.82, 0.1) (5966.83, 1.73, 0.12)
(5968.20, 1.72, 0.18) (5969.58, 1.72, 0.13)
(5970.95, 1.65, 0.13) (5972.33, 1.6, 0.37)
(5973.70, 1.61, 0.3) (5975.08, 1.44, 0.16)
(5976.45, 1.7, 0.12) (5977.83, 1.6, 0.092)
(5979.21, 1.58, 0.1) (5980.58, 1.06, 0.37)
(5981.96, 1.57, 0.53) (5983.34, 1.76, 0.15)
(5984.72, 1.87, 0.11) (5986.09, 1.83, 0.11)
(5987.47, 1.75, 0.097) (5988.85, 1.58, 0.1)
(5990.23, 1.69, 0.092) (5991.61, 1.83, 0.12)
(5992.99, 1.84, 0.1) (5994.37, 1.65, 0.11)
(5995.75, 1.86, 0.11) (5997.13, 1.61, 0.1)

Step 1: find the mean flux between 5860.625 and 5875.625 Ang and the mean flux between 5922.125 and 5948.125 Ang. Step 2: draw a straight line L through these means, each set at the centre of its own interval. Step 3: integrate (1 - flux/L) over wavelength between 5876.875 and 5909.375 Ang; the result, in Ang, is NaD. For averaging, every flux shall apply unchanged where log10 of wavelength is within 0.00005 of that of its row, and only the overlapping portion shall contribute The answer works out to 4.0 Ang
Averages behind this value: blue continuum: 1.79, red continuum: 1.76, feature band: 1.56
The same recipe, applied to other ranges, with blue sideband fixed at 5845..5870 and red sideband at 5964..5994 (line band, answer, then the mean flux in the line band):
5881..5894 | 1.68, 1.48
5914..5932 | 0.03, 1.68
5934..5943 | -0.28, 1.73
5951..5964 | 0.13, 1.66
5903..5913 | -0.23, 1.73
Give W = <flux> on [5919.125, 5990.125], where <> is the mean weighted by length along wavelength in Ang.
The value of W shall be 1.7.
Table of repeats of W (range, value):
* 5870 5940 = 1.66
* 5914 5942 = 1.7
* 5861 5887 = 1.72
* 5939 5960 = 1.7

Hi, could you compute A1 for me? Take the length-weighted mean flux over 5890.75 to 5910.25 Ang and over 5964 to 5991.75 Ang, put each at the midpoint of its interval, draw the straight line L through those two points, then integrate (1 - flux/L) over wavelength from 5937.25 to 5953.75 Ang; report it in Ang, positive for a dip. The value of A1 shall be -0.8 Ang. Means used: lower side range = 1.6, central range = 1.71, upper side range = 1.66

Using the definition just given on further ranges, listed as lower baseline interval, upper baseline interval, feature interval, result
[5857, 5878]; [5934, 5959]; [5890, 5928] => 2.71 Ang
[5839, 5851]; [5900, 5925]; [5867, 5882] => -0.59 Ang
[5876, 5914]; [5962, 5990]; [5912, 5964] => -2.53 Ang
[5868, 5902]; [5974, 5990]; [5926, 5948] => -2.13 Ang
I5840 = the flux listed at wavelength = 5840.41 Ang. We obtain 1.78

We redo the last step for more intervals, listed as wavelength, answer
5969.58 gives 1.72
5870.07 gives 1.67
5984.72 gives 1.87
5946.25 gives 1.63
